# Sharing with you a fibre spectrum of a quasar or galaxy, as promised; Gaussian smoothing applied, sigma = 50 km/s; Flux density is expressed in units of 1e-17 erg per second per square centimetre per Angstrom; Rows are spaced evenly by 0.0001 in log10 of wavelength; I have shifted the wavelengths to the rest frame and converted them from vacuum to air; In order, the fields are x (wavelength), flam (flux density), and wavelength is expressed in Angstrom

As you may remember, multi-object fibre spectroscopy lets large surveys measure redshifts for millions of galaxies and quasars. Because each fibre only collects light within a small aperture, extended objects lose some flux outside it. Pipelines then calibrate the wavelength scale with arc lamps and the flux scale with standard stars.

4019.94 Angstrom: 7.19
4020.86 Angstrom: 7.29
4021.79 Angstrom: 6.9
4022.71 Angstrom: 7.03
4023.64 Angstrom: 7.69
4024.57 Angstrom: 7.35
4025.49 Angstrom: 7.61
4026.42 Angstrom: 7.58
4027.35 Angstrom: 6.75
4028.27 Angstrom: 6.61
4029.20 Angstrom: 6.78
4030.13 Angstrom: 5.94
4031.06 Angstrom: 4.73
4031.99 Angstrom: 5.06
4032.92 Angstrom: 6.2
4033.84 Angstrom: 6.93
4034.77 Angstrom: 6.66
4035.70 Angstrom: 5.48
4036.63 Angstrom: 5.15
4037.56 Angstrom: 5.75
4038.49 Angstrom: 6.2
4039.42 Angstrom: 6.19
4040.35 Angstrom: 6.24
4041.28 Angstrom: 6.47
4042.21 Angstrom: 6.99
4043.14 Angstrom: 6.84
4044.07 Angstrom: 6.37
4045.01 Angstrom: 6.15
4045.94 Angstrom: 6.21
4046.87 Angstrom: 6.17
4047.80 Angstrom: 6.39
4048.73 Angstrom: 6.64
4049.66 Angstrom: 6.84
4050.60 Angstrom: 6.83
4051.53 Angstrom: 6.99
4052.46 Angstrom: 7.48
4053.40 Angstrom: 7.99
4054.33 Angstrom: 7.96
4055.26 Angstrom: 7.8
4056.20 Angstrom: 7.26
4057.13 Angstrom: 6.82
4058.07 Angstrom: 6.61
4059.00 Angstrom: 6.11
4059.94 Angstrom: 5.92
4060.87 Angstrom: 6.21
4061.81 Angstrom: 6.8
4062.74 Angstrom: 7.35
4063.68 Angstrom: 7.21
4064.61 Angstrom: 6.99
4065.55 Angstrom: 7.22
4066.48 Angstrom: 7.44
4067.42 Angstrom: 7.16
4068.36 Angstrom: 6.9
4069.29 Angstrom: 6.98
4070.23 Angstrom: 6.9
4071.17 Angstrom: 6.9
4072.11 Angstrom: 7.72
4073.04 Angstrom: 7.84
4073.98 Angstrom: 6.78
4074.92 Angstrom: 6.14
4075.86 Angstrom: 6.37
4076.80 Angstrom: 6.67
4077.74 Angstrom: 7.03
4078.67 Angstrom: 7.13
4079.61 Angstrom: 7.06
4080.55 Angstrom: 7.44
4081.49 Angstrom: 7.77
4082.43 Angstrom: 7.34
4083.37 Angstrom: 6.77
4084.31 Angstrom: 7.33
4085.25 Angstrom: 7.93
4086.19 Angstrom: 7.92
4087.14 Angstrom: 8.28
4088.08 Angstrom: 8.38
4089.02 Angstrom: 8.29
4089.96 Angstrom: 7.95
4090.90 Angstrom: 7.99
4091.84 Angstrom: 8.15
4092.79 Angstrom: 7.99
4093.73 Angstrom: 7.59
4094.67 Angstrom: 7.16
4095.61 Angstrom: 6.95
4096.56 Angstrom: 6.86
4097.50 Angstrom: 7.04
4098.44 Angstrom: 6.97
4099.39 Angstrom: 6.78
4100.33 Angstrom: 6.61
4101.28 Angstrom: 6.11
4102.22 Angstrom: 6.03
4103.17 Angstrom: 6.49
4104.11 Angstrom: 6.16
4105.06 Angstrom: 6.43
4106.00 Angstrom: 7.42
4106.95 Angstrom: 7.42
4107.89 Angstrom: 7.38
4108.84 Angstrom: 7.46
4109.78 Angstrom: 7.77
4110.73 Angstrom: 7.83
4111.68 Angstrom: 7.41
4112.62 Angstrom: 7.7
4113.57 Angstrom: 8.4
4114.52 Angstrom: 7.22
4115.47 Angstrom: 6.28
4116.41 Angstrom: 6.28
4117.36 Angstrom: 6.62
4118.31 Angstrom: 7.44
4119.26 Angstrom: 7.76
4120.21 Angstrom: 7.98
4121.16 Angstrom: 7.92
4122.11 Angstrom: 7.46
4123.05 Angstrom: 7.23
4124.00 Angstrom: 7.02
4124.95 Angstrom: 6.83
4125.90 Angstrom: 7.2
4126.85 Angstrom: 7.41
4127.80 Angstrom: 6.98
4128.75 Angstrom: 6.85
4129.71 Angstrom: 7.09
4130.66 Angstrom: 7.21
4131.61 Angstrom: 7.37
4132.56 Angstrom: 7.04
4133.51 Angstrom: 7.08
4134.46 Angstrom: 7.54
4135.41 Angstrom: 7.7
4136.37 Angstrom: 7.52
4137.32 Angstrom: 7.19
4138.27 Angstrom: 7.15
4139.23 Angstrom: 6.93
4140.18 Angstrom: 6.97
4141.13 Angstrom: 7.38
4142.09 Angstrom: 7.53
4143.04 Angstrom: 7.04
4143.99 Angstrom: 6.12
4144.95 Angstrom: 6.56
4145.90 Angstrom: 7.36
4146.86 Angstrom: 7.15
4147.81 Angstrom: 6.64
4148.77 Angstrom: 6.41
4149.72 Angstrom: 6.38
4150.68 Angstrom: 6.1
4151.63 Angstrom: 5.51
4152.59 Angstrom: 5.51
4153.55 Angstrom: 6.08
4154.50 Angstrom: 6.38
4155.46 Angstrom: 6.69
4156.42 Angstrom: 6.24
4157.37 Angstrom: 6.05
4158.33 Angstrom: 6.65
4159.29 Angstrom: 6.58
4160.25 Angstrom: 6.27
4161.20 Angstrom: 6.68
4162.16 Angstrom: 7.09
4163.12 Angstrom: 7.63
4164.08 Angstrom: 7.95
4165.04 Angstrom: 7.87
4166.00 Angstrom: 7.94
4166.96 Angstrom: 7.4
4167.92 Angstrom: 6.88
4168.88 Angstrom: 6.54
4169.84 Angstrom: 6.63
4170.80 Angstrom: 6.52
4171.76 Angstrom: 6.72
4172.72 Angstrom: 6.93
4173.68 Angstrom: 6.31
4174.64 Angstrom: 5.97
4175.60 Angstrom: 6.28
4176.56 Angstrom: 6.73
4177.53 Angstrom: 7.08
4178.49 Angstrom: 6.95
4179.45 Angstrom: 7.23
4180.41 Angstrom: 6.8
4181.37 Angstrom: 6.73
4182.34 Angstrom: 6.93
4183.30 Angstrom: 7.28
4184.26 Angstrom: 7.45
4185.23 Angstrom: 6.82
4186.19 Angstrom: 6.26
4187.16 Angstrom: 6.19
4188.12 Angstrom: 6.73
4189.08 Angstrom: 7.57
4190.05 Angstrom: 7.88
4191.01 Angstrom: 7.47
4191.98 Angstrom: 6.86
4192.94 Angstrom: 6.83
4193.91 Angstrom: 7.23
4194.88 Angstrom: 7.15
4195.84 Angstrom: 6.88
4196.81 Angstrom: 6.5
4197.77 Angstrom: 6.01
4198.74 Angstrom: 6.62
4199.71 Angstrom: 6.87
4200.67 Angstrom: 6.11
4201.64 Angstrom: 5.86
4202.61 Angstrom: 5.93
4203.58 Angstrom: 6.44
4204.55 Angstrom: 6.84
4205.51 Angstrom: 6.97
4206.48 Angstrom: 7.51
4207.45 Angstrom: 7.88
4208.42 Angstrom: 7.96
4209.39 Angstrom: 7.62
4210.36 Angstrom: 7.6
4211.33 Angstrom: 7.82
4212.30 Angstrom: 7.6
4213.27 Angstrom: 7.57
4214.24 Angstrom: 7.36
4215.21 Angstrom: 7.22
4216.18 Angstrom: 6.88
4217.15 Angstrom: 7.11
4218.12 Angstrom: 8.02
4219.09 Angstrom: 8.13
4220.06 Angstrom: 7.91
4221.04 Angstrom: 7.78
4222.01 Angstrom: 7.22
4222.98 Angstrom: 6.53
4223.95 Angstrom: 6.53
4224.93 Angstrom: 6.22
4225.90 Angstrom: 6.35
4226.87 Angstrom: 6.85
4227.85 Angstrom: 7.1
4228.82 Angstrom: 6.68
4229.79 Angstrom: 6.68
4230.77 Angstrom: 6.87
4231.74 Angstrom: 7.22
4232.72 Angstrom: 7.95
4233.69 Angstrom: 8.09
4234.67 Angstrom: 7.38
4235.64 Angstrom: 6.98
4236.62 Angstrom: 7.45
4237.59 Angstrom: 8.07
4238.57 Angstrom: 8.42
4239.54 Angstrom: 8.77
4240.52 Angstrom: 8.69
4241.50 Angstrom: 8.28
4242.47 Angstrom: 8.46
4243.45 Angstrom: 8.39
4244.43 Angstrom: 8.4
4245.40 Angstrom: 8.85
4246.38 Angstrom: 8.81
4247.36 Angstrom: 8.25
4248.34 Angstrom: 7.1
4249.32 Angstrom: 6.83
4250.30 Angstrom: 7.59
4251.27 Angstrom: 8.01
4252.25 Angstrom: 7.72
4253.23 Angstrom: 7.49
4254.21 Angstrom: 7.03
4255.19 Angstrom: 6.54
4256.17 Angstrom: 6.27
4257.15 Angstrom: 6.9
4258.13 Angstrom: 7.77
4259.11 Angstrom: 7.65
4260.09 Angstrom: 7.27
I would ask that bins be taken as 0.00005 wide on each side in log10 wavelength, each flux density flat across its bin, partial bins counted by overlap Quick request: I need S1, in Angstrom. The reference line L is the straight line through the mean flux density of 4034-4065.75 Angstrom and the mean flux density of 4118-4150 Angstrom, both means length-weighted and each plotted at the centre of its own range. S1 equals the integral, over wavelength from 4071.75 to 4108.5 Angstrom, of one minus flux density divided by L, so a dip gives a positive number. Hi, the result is -1.7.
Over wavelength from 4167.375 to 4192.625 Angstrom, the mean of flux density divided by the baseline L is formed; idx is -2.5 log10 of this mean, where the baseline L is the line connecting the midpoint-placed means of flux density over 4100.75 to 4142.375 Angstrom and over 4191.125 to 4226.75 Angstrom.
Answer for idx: 0.04 mag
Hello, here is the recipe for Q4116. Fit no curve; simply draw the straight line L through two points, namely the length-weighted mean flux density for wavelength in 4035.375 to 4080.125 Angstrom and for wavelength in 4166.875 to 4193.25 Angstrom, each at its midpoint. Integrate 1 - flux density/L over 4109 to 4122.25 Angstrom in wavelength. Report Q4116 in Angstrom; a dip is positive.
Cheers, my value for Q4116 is -1.2 Angstrom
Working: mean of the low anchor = 6.77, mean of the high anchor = 6.85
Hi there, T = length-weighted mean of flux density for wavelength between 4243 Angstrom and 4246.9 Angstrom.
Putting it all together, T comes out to 8.61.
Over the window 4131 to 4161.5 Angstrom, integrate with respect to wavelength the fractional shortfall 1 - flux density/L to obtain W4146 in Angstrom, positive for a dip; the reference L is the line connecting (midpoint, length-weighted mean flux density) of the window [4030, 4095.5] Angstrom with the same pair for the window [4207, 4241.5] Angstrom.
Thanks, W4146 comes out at 1.9 Angstrom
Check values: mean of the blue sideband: 6.93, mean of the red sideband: 7.45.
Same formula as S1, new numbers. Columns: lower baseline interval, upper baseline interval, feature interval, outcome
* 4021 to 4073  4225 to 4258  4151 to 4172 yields 1.5 Angstrom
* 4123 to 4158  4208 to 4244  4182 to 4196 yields 0.3 Angstrom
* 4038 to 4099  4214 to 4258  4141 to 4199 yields 4.3 Angstrom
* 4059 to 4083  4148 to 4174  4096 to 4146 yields -2.3 Angstrom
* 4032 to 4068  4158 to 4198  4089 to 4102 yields -1.0 Angstrom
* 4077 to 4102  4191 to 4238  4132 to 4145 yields 0.2 Angstrom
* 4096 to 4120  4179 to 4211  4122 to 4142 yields -0.5 Angstrom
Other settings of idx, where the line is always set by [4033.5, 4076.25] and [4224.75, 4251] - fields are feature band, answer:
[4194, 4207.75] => 0.12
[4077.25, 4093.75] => -0.12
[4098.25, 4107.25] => 0.06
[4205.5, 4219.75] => 0.00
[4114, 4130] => -0.01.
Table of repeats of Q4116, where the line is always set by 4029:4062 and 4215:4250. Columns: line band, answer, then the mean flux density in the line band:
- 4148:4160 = 1.5 Angstrom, 6.22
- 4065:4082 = -1.1 Angstrom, 7.08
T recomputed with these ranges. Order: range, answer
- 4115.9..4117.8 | 6.46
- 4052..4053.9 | 7.73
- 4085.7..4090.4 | 8.16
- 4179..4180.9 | 7.03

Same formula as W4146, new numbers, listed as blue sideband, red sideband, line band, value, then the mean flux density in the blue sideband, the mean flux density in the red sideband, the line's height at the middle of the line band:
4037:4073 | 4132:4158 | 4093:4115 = -1.0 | 6.82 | 6.75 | 6.78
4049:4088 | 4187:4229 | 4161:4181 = 0.3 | 7.14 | 7.06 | 7.08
